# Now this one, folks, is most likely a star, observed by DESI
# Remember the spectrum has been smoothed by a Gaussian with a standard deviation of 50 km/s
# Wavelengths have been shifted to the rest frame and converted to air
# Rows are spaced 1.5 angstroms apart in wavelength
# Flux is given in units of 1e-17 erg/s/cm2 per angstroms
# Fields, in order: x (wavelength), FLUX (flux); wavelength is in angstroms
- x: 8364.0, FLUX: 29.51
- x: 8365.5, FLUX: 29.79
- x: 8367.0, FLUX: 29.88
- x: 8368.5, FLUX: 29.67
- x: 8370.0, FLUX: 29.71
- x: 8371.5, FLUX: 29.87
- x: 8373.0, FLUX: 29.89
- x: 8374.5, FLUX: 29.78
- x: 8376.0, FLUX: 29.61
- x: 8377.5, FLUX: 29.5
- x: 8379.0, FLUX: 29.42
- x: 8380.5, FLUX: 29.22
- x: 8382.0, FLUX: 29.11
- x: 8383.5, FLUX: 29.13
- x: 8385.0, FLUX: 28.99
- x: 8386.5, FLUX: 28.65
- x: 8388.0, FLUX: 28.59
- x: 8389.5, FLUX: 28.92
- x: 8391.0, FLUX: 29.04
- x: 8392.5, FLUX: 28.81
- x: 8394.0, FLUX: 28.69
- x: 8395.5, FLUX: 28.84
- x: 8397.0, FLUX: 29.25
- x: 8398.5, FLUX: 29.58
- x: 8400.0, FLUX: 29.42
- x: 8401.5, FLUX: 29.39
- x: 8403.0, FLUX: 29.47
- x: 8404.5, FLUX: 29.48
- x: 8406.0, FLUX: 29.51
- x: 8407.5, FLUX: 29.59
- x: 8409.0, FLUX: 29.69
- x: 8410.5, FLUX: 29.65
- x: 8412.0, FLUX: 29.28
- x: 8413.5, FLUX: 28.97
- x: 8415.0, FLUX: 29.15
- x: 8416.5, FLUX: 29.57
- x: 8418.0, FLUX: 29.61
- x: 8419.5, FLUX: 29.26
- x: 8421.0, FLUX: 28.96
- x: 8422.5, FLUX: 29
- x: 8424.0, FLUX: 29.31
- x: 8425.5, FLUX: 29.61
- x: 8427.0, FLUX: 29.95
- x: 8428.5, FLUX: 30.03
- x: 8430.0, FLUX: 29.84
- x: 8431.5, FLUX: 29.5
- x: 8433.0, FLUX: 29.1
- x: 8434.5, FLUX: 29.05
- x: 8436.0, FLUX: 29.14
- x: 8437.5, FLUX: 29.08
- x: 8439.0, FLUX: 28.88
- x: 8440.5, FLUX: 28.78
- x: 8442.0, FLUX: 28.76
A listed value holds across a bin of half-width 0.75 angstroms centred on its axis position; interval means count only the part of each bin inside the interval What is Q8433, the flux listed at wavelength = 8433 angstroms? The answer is 29.1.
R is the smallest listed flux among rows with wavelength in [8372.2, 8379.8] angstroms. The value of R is 29.42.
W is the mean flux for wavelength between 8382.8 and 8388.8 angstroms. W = 28.8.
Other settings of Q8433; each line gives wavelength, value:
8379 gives 29.42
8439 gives 28.88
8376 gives 29.61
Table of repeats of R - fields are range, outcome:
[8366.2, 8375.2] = 29.67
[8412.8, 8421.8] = 28.96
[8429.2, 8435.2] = 29.05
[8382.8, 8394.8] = 28.59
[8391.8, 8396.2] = 28.69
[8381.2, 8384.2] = 29.11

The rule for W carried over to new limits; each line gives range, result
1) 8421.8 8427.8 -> 29.5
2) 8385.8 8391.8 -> 28.8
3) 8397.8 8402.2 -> 29.5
